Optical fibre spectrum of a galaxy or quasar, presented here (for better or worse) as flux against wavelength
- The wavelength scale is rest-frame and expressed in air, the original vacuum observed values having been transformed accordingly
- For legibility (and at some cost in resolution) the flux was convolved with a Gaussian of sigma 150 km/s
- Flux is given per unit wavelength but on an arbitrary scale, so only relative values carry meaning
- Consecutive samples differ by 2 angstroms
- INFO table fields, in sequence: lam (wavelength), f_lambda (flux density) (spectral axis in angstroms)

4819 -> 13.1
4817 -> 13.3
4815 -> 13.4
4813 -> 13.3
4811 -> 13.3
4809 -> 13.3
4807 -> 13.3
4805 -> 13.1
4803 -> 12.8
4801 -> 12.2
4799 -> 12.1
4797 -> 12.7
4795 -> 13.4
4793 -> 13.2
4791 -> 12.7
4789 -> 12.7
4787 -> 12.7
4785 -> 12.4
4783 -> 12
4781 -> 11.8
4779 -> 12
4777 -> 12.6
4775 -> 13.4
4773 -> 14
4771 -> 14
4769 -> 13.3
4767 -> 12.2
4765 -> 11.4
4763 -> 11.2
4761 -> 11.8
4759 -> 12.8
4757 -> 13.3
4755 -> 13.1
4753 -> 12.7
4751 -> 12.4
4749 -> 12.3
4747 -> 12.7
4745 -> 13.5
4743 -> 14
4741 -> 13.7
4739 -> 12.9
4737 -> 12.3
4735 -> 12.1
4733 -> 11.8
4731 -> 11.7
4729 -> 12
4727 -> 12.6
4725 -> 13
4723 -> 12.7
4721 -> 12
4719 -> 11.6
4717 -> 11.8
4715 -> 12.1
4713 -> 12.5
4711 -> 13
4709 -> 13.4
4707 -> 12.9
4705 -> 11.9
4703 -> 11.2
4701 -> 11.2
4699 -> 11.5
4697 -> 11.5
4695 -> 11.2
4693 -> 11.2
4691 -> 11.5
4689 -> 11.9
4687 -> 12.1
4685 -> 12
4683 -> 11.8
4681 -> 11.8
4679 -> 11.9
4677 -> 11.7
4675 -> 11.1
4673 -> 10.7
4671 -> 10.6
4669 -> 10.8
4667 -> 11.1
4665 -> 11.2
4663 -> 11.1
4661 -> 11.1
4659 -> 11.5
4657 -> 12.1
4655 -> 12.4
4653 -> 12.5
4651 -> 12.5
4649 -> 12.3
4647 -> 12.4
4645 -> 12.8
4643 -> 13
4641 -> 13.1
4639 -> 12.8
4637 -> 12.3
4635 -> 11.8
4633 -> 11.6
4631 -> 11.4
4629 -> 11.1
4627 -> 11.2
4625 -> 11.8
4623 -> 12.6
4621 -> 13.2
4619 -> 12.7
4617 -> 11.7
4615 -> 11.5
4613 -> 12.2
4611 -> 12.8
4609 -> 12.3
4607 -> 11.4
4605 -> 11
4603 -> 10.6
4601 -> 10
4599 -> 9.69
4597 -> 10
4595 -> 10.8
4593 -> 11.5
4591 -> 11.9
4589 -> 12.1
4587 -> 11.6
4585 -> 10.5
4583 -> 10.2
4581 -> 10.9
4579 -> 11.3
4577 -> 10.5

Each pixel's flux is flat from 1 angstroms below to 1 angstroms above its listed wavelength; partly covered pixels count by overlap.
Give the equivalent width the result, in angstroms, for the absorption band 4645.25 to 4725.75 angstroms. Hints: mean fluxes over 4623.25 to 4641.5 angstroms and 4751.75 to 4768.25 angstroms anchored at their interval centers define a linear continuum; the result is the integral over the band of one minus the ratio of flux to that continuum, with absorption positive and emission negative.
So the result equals 1.67 angstroms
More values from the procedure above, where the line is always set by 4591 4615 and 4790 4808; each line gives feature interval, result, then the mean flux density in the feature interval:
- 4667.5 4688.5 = 0.63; 11.5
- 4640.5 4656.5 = -1.44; 12.6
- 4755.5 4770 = 0.24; 12.3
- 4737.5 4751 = -0.79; 13.1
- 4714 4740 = 0.04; 12.2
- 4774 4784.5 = 0.25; 12.4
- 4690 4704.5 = 0.75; 11.3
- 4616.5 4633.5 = -0.88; 11.9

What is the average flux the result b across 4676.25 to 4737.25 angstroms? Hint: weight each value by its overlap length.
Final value 12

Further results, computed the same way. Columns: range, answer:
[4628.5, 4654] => 12.3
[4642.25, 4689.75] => 11.8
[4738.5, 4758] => 13.1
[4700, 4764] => 12.4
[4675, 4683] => 11.7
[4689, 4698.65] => 11.4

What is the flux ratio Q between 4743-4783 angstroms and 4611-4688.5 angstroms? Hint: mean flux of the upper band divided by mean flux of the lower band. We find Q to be 1.1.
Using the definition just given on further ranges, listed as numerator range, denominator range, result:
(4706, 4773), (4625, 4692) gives 1.07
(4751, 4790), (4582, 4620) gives 1.12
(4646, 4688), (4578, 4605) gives 1.07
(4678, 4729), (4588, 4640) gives 1.03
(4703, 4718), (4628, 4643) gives 1.03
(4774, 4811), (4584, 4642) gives 1.09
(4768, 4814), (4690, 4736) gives 1.07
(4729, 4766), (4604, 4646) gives 1.03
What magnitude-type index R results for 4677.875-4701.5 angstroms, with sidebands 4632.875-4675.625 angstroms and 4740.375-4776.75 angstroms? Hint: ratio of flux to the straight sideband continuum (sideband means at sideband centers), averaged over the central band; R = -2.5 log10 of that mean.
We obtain 0.05 mag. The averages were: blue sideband 11.9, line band 11.6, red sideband 12.9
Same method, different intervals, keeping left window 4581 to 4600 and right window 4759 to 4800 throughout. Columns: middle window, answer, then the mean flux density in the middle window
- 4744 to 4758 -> -0.045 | 12.9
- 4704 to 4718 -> -0.047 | 12.5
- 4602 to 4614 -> -0.061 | 11.7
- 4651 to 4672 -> 0.005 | 11.5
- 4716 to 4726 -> -0.013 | 12.2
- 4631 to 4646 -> -0.098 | 12.4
